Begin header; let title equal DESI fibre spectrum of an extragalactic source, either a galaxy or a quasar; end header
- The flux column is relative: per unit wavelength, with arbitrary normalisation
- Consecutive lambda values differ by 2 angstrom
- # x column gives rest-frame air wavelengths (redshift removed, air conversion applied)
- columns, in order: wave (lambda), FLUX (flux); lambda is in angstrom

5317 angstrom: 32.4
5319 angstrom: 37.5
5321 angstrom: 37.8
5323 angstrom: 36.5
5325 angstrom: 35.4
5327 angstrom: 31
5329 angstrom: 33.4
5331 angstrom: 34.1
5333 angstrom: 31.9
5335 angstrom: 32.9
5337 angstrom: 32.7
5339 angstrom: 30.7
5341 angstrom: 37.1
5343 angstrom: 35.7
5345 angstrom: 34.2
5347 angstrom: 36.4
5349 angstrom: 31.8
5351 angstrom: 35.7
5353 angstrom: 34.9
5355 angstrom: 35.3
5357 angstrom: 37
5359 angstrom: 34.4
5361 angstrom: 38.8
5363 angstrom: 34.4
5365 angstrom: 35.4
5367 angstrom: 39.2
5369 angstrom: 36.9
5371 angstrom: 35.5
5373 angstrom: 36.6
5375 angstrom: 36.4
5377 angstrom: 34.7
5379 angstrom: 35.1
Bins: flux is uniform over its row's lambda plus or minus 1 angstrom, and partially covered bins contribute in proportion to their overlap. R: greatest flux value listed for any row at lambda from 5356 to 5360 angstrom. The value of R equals 37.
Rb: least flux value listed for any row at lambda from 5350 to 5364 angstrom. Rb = 34.4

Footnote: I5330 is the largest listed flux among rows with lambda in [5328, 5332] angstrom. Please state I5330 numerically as 34.1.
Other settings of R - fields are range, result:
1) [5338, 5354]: 37.1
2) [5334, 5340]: 32.9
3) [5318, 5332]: 37.8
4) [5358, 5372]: 39.2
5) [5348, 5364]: 38.8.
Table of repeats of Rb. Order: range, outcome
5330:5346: 30.7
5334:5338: 32.7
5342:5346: 34.2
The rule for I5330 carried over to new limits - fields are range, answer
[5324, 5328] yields 35.4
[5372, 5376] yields 36.6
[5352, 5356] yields 35.3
